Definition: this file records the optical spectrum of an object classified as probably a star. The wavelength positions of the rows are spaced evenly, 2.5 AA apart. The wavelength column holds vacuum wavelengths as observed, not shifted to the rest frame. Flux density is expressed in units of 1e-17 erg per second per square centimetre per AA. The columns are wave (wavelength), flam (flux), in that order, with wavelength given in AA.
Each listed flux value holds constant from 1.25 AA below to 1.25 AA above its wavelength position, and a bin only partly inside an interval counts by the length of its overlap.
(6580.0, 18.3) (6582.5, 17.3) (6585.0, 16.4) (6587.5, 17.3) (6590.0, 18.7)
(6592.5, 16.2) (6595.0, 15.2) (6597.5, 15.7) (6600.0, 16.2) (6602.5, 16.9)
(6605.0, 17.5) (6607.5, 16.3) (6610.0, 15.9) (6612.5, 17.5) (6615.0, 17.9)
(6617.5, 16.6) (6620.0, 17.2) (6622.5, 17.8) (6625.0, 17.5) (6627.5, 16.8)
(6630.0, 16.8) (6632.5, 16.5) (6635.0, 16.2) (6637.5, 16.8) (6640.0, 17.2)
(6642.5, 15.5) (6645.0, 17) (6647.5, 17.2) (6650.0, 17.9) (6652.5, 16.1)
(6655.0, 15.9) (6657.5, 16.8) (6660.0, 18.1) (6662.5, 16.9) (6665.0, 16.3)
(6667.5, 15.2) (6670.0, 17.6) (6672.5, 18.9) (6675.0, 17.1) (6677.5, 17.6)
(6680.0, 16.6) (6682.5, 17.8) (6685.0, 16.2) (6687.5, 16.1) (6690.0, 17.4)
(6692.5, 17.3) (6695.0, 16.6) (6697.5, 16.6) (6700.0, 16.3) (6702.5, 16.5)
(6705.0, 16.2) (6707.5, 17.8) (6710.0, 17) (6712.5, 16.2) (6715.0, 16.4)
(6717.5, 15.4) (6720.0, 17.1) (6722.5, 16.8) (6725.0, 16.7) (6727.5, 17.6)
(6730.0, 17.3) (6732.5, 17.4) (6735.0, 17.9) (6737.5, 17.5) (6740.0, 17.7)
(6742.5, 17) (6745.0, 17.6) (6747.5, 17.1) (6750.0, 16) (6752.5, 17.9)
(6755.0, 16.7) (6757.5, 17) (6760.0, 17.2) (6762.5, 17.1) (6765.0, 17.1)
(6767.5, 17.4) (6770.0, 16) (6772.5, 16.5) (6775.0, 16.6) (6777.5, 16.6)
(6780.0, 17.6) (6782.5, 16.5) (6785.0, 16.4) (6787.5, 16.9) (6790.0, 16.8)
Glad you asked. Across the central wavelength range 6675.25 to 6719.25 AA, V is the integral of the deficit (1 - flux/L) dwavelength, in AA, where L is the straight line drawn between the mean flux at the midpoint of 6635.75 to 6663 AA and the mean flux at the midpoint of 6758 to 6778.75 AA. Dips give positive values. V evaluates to 0.3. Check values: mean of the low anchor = 16.8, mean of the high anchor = 16.8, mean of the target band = 16.7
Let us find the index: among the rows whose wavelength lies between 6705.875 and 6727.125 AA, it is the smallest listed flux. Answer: 15.4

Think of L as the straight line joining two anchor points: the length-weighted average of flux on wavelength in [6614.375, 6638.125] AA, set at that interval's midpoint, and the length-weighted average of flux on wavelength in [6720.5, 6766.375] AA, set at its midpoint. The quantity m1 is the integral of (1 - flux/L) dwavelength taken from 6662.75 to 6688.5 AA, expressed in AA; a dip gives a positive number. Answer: 0.20 AA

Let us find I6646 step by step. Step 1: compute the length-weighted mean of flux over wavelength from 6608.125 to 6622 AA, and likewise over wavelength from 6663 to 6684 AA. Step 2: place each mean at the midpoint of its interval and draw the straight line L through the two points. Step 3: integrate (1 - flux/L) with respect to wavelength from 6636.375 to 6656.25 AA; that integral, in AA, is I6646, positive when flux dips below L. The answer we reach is 0.4 AA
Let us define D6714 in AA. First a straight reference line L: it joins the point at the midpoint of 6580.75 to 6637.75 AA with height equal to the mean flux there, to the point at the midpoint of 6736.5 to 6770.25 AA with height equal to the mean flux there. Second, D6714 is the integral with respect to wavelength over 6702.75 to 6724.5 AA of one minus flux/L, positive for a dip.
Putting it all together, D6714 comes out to 0.6 AA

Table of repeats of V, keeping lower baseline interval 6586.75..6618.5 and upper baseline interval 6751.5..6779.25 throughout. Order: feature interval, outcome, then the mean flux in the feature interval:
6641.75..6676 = -0.20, 16.9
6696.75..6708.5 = 0.14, 16.7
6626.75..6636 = 0.12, 16.6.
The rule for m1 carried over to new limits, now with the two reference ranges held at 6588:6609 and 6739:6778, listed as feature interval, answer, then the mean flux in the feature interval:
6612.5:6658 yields -0.6 AA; 16.9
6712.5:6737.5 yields -0.1 AA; 16.9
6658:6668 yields 0.0 AA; 16.7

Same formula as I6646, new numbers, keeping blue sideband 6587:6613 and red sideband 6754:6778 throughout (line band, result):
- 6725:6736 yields -0.4 AA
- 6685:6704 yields 0.1 AA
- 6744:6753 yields -0.1 AA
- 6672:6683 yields -0.5 AA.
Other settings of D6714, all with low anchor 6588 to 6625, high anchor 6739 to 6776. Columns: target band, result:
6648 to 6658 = 0.1 AA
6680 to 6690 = 0.1 AA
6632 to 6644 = 0.3 AA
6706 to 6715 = 0.0 AA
